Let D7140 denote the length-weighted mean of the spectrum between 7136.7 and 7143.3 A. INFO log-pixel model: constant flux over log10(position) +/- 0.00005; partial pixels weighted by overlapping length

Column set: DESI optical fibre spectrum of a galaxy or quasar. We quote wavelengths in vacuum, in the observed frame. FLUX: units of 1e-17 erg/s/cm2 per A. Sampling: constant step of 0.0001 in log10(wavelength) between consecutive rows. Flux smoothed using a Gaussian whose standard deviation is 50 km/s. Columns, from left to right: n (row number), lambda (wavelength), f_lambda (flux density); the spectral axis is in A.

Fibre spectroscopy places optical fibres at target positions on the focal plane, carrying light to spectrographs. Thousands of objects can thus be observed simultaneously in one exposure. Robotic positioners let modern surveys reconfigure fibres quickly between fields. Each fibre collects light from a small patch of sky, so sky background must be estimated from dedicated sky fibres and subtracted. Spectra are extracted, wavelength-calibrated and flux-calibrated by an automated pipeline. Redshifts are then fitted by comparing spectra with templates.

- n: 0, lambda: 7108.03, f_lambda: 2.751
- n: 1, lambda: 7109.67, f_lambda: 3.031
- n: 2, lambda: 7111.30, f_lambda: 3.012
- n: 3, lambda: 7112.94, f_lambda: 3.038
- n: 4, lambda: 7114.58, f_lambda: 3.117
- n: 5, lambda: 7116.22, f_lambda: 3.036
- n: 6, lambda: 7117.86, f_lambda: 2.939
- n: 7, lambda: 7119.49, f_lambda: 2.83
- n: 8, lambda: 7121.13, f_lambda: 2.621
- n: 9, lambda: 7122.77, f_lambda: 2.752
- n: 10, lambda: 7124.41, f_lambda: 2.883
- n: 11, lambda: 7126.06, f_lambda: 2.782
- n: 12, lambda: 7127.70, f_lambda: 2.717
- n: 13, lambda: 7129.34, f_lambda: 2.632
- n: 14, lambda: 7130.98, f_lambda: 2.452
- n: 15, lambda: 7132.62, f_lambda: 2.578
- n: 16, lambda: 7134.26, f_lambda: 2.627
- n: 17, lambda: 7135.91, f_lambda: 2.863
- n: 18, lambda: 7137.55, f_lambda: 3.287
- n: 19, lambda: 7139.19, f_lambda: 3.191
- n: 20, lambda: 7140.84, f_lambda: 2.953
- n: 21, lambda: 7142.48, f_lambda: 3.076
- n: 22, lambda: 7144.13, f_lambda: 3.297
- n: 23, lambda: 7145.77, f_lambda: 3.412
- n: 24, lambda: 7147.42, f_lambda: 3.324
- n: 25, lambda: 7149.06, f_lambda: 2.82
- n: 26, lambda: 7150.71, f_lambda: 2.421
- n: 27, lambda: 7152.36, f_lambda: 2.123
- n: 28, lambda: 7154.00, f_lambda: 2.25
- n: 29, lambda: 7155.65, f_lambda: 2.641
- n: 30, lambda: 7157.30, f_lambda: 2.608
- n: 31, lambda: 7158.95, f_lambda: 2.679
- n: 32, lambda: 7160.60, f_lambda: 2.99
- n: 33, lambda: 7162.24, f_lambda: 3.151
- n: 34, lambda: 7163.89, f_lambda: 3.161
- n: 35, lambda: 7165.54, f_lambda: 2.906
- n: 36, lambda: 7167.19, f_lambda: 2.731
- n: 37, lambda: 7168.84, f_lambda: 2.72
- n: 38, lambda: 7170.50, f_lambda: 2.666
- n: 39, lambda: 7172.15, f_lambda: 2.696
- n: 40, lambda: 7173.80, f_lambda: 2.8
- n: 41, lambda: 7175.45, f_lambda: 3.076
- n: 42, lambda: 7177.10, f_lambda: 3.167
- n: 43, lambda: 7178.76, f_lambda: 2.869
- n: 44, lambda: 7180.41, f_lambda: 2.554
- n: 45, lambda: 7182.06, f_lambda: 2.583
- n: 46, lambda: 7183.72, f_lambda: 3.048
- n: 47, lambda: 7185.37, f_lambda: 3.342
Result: 3.13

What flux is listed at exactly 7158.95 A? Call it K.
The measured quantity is 2.679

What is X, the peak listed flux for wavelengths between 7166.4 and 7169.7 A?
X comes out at 2.731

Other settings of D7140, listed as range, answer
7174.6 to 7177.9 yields 3.12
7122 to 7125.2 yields 2.82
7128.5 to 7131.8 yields 2.55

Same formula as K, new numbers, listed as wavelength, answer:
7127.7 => 2.717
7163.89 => 3.161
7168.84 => 2.72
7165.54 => 2.906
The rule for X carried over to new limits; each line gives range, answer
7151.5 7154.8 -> 2.25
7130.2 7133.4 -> 2.578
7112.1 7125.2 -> 3.117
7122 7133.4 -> 2.883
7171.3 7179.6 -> 3.167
